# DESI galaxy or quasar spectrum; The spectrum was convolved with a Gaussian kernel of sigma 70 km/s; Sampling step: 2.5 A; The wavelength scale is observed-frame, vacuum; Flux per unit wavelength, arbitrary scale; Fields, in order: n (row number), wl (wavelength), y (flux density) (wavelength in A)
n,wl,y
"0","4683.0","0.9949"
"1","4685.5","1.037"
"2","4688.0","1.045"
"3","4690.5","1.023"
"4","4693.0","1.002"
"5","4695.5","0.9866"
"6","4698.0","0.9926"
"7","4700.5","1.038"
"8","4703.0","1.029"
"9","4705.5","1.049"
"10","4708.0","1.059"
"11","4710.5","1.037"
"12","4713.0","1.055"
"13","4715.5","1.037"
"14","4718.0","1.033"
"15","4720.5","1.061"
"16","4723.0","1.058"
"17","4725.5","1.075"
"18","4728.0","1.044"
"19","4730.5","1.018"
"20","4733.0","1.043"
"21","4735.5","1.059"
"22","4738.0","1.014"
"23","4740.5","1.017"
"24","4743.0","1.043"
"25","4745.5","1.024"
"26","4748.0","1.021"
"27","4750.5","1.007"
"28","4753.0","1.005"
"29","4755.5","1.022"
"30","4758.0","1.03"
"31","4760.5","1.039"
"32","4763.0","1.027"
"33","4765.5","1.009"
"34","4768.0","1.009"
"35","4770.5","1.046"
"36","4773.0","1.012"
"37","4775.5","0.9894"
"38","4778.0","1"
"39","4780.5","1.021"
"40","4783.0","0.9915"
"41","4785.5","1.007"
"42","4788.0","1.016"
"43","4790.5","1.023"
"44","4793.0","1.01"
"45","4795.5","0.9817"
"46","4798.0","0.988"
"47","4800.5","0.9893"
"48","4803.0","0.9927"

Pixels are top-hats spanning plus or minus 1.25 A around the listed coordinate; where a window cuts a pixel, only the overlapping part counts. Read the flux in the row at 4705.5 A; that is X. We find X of 1.049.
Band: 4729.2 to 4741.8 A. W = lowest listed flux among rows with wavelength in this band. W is 1.014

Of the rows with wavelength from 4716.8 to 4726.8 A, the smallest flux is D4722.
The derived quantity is 1.033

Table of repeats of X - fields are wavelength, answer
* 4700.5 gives 1.038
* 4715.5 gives 1.037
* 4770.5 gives 1.046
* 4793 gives 1.01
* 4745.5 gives 1.024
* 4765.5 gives 1.009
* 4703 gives 1.029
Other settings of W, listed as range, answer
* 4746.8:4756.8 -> 1.005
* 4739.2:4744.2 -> 1.017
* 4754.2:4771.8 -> 1.009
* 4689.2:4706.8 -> 0.9866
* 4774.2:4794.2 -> 0.9894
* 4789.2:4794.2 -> 1.01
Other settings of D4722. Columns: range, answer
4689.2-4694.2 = 1.002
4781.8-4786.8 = 0.9915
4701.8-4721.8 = 1.029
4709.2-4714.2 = 1.037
